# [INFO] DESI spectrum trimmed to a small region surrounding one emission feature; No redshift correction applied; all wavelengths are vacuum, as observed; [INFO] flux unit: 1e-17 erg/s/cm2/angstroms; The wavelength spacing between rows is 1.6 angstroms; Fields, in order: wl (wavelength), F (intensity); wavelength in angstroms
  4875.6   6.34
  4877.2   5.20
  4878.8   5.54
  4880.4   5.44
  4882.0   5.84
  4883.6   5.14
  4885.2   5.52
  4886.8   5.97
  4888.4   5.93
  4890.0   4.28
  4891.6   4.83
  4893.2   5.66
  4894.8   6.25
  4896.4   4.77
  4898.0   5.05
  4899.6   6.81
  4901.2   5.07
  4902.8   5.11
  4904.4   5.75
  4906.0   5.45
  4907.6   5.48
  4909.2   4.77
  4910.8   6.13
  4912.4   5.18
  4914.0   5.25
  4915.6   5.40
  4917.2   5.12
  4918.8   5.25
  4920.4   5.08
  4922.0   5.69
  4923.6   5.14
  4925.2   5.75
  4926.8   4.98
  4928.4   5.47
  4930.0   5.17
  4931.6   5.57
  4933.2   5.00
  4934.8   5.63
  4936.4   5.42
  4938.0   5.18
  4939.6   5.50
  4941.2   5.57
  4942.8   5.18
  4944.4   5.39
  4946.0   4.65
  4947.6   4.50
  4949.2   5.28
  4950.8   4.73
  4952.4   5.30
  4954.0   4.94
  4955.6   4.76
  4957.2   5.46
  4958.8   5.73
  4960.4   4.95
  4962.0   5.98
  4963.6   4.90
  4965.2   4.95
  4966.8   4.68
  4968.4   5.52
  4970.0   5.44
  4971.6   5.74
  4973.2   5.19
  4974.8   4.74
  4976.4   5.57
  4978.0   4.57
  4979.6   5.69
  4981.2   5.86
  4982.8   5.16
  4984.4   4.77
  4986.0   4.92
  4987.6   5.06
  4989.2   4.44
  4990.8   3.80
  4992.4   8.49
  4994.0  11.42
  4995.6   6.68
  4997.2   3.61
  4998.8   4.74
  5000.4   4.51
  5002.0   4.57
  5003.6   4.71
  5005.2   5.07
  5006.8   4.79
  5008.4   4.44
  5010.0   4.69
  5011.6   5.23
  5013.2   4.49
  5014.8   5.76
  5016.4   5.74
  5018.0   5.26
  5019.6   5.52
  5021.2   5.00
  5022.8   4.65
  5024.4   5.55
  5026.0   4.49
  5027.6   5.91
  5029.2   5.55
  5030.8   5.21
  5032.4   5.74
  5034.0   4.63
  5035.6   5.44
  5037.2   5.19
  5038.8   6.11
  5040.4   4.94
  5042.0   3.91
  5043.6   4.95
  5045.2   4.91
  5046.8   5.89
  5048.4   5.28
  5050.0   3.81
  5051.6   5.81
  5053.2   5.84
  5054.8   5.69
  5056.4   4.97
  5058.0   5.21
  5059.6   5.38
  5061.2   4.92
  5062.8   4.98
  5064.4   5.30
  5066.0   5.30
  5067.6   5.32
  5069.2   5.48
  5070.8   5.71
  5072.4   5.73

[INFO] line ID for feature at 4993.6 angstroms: H-gamma 4340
